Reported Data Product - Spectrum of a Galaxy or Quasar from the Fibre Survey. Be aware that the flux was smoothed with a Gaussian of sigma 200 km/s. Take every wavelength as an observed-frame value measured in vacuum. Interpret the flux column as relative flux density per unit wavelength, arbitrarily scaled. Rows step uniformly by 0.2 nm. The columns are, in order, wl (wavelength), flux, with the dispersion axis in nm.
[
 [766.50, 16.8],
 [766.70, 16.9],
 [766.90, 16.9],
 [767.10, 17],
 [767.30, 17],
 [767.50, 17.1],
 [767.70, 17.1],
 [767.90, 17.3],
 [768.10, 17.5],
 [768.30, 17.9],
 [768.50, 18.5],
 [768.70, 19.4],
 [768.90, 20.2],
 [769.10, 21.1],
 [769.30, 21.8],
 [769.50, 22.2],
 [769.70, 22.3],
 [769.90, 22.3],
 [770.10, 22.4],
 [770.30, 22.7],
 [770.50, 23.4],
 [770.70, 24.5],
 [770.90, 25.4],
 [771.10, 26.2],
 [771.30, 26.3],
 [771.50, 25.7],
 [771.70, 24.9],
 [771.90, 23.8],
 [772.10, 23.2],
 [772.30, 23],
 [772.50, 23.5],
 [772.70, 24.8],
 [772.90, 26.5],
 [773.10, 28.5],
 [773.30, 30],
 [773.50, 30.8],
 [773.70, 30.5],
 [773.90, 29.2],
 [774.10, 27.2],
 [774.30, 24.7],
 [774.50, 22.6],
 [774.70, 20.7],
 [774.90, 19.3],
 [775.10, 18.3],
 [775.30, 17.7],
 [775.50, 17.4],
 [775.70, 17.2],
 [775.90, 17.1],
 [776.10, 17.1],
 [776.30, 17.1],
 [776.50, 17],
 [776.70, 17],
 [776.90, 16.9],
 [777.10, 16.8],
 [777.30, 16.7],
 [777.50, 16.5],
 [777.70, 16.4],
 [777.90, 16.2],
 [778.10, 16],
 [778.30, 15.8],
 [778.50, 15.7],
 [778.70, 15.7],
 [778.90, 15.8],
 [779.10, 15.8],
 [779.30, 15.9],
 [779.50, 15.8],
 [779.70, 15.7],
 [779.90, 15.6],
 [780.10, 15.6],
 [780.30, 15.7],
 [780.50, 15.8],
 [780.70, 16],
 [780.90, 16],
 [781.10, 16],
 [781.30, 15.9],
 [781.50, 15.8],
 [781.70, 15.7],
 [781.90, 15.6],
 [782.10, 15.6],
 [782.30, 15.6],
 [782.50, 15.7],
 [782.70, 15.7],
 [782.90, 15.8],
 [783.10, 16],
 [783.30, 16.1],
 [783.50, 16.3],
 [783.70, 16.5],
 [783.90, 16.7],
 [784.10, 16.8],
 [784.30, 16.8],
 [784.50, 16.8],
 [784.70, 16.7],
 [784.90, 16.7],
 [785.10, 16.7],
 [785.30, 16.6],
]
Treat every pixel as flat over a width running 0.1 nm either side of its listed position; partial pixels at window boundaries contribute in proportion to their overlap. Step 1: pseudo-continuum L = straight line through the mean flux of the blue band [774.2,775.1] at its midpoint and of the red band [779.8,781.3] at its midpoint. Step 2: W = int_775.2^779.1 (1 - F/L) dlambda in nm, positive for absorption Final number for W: 0.50 nm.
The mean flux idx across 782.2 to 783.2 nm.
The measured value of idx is 15.8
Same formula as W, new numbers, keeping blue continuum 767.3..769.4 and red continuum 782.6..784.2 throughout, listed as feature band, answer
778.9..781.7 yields 0.16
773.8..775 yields -0.42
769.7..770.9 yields -0.31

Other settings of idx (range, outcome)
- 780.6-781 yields 16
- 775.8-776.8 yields 17.1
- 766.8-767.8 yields 17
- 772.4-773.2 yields 25.8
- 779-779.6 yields 15.8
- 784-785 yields 16.8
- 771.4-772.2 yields 24.4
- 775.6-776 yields 17.1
